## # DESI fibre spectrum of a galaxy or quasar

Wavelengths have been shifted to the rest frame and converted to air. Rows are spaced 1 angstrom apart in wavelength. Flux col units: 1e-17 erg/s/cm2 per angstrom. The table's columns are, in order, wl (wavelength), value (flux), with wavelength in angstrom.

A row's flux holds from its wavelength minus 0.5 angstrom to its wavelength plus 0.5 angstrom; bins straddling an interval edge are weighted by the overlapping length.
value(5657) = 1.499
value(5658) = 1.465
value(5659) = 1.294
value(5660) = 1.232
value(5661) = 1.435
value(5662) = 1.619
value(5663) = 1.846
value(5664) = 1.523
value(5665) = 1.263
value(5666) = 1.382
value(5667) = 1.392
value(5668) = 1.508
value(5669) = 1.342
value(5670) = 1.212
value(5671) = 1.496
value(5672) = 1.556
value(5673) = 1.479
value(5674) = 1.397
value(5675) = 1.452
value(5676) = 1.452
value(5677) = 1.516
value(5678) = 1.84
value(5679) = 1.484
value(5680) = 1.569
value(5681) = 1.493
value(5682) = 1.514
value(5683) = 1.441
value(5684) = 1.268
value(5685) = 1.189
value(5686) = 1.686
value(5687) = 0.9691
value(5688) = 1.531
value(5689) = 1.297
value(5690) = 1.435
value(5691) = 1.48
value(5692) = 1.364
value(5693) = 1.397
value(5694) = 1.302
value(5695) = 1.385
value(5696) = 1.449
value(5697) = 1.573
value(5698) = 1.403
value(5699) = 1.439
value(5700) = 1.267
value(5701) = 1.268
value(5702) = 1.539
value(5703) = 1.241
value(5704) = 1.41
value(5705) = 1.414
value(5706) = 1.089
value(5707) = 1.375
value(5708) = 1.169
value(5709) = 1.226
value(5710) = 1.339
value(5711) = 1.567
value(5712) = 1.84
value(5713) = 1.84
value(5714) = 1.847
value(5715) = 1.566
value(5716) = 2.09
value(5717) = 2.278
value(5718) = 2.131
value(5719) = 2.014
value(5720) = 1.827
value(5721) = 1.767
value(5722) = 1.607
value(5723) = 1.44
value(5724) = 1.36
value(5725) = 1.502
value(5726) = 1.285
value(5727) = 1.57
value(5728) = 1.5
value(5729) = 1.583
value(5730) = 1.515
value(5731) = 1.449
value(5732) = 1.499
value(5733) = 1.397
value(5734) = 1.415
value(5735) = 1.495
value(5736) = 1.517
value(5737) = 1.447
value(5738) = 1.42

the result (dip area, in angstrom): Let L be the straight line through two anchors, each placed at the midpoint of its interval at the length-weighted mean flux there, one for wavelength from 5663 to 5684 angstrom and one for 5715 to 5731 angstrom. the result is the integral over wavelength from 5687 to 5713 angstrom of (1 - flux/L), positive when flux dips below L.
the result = 3.17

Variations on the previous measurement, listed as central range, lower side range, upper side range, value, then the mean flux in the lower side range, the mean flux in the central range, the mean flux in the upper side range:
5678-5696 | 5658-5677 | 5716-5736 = 1.0 angstrom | 1.44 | 1.41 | 1.62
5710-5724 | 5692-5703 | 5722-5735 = -3.5 angstrom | 1.39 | 1.8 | 1.47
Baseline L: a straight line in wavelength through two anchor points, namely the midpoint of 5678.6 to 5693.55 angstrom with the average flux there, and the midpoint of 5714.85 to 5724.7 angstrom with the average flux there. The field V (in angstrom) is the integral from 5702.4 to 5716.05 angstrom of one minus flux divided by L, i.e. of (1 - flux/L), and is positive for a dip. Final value 1.7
